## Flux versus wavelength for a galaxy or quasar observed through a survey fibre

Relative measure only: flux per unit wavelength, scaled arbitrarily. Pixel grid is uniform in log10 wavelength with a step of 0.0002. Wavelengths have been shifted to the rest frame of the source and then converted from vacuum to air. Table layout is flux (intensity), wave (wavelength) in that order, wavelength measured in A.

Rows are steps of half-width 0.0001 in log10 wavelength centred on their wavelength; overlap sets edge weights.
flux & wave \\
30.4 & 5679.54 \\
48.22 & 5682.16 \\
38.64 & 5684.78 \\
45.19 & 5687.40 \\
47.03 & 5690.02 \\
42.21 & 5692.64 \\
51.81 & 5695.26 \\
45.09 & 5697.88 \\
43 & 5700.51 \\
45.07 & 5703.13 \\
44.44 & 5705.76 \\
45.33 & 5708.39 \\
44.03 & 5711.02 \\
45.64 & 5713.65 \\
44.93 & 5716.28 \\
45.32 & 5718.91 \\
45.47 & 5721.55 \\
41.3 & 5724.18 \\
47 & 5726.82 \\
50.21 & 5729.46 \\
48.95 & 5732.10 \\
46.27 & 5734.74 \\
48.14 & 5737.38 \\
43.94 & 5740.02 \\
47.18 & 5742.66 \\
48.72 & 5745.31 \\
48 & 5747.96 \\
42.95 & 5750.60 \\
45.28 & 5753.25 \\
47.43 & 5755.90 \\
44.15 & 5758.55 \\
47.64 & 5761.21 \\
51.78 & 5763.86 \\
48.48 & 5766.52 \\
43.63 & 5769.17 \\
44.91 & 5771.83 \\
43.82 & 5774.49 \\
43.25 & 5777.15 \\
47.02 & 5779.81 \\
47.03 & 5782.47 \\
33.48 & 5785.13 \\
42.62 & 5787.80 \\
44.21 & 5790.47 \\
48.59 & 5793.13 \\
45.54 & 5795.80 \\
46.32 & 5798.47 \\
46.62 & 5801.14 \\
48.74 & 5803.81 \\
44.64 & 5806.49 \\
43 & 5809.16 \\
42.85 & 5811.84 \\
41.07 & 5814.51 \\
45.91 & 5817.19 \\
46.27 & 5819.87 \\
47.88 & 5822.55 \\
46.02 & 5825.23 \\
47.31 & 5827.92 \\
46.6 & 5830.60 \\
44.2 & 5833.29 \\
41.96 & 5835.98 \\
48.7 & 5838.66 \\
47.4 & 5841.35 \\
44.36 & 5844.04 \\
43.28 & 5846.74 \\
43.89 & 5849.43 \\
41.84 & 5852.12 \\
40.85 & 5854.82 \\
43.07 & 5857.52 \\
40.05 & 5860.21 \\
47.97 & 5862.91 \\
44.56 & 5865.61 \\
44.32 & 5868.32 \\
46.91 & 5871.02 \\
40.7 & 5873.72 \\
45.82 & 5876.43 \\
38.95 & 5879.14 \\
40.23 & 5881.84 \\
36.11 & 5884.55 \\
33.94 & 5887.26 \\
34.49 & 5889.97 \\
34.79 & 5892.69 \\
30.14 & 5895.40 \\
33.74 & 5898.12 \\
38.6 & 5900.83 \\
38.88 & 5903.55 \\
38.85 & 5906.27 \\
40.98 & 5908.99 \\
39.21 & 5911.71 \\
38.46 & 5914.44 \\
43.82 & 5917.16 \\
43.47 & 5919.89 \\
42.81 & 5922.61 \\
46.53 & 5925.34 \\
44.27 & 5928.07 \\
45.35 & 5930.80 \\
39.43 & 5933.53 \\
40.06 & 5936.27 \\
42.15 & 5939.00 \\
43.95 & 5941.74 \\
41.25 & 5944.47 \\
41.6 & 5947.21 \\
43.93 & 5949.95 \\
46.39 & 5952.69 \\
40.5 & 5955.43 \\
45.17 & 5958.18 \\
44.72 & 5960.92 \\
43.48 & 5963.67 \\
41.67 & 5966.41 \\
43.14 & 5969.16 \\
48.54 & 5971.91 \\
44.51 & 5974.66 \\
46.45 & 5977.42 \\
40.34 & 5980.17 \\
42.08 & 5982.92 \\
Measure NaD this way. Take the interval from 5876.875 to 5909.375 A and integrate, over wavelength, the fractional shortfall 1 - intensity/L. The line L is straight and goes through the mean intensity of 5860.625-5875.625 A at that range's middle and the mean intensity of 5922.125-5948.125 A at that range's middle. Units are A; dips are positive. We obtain 5.29 A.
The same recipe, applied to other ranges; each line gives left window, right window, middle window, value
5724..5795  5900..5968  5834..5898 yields 3.4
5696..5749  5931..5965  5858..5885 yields 0.7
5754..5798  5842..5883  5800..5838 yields -0.9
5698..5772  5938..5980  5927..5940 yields 0.5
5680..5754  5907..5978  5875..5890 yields 1.8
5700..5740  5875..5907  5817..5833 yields -2.5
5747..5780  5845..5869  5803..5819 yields 0.1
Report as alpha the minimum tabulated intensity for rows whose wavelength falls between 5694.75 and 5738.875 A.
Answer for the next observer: 41.3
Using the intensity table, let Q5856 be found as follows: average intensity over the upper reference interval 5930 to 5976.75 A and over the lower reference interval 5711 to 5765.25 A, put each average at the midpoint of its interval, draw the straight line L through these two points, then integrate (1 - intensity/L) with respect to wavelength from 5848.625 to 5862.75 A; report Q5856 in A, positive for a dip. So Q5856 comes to 0.7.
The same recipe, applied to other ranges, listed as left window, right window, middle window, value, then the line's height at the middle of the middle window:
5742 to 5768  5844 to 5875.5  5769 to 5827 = 1.1 A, 45.6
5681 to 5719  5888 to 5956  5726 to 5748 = -1.6 A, 44.3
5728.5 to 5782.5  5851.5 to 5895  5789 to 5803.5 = -0.6 A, 44.5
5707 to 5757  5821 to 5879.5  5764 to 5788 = 0.7 A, 45.5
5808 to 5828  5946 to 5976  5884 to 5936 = 6.0 A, 44.3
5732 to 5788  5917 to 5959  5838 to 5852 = -0.2 A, 44.4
